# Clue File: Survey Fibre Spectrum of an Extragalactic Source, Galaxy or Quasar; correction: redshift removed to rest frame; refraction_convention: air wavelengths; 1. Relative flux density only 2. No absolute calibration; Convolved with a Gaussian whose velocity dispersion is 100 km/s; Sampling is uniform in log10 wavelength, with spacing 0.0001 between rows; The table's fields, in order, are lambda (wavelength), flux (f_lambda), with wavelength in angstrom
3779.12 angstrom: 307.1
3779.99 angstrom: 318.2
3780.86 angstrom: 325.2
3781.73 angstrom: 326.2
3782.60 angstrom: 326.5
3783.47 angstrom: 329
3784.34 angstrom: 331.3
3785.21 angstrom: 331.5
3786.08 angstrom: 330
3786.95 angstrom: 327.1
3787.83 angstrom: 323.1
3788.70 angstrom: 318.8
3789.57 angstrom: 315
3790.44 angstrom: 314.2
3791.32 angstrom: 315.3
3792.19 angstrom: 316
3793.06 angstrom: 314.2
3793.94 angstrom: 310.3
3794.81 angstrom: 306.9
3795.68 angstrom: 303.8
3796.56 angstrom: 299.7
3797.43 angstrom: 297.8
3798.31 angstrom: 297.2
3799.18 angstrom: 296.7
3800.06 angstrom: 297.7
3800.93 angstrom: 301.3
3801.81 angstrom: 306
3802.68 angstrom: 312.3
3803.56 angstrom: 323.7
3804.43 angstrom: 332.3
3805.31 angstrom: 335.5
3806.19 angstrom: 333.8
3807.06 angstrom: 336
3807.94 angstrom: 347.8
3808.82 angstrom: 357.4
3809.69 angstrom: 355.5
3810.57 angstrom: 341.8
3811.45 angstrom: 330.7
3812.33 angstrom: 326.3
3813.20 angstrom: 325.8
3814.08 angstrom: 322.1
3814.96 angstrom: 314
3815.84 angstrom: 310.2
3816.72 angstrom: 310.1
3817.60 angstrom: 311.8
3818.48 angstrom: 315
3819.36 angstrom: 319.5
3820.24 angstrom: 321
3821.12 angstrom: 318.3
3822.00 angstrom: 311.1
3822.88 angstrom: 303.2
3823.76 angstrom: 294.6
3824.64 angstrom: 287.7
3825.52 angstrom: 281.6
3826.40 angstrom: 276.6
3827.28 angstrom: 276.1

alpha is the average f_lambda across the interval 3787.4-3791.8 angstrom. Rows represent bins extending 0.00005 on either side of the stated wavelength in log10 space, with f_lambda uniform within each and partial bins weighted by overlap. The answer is 318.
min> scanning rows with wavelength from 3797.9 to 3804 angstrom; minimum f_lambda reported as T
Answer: 296.7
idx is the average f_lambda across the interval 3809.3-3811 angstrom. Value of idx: 348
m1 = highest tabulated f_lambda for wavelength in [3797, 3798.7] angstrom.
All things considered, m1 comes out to 297.8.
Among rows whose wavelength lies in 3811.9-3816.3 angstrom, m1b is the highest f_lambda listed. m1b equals 326.3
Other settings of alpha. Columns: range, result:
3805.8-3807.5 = 336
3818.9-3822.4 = 317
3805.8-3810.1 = 347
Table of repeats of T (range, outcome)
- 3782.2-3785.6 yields 326.5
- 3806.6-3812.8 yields 326.3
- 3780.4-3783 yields 325.2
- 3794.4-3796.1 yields 303.8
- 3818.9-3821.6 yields 318.3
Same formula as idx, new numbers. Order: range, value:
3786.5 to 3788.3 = 324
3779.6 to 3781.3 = 322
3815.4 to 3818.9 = 311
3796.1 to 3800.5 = 298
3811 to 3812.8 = 329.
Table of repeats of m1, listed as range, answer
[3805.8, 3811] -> 357.4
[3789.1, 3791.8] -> 315.3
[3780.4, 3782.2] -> 326.2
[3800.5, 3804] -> 323.7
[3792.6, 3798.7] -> 314.2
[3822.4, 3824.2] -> 303.2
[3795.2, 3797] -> 303.8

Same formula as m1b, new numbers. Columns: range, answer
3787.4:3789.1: 323.1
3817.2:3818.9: 315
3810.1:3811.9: 341.8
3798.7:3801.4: 301.3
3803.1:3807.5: 336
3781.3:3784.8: 331.3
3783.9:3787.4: 331.5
